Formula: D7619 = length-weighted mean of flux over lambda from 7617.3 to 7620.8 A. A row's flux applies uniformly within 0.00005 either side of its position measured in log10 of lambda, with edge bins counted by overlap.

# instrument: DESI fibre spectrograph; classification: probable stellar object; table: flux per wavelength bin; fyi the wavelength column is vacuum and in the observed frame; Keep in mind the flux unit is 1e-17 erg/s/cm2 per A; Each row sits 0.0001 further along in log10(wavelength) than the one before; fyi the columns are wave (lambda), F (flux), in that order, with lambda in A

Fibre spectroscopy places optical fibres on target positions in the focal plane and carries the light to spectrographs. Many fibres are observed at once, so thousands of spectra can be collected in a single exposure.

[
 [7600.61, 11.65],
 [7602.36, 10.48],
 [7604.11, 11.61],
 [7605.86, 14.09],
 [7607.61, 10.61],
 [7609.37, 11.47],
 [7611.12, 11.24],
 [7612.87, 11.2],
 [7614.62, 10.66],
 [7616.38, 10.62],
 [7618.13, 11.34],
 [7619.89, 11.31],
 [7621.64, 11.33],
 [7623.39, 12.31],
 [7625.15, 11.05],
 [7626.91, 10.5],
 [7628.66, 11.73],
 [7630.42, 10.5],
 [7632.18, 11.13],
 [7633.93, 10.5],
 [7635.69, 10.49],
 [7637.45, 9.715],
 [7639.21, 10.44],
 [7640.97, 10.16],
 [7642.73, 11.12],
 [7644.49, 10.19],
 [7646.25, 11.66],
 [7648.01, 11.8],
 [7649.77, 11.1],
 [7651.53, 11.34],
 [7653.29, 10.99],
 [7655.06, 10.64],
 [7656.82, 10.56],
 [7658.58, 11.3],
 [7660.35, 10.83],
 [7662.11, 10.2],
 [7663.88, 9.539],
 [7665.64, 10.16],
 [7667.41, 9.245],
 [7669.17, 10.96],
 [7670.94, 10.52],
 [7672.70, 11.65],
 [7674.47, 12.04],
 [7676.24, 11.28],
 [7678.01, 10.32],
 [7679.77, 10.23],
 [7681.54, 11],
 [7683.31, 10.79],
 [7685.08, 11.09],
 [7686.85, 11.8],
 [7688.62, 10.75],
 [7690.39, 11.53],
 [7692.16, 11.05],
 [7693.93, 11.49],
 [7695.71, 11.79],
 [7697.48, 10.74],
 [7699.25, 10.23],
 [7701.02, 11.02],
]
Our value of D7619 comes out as 11.3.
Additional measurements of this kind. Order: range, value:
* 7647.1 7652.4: 11.4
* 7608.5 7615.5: 11.1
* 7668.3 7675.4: 11.3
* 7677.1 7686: 10.7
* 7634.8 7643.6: 10.4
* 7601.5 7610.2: 11.6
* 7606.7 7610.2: 11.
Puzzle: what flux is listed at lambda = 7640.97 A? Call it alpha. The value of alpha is 10.16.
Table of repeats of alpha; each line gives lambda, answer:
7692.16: 11.05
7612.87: 11.2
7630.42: 10.5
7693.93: 11.49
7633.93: 10.5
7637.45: 9.715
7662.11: 10.2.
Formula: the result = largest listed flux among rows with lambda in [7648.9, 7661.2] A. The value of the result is 11.34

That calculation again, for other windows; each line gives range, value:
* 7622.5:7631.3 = 12.31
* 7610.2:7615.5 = 11.24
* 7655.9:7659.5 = 11.3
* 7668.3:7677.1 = 12.04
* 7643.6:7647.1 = 11.66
